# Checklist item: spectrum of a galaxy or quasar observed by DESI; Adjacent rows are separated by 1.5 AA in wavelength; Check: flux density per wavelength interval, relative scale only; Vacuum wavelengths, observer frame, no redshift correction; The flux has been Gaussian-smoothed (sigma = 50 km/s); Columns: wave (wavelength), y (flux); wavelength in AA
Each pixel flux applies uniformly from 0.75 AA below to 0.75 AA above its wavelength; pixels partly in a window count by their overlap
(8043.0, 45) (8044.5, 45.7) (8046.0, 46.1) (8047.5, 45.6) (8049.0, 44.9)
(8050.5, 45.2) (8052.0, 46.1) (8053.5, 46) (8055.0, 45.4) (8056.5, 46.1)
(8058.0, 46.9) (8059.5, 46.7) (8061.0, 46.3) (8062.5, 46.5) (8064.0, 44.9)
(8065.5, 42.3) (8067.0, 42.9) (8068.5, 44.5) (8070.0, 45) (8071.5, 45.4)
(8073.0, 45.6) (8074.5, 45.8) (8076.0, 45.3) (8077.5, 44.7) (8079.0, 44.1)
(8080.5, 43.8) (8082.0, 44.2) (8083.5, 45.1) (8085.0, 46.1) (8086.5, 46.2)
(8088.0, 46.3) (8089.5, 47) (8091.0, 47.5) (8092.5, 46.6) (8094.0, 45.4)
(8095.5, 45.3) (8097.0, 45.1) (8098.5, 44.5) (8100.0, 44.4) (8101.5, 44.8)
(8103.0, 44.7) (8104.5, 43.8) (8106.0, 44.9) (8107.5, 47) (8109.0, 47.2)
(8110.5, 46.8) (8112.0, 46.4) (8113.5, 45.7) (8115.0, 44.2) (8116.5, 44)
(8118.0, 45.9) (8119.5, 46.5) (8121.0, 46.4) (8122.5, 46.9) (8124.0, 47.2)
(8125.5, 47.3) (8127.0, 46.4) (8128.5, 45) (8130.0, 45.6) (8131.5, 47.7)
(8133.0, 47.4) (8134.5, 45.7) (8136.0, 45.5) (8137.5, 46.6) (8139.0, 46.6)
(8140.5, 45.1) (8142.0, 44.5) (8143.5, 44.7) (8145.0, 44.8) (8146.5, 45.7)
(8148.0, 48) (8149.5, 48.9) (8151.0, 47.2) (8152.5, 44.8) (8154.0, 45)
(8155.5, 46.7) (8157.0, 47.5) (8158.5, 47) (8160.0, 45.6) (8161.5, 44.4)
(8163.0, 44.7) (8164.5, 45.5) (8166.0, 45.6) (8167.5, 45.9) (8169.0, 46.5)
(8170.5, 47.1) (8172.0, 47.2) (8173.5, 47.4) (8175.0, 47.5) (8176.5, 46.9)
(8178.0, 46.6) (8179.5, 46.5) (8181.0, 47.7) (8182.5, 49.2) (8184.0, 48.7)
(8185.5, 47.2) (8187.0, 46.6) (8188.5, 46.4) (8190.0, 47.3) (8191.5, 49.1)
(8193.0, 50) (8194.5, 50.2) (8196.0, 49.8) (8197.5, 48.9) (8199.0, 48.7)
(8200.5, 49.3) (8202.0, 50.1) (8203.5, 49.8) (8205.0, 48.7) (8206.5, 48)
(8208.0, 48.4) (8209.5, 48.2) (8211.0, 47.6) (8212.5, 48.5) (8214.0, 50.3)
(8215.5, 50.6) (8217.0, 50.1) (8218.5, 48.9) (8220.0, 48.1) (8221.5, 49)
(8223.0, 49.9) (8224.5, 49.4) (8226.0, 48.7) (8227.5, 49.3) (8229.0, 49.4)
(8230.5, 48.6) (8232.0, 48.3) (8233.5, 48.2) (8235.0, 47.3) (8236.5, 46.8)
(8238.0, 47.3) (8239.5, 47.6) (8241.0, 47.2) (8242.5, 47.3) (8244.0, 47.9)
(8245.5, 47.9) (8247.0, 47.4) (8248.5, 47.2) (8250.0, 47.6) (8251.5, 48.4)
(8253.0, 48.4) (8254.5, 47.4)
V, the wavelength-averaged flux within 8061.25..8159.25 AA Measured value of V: 45.7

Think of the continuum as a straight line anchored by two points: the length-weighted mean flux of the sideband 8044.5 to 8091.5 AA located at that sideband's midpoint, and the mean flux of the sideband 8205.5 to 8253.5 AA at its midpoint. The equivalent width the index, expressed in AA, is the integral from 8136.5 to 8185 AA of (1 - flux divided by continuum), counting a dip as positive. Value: 0.7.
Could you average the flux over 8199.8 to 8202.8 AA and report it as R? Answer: 49.7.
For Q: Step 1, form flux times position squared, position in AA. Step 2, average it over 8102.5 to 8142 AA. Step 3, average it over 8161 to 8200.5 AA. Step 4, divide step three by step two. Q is 1.05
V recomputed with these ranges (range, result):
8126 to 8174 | 46.1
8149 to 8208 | 47.4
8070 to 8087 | 45.1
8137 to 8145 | 45.4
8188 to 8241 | 48.8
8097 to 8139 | 45.9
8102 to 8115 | 45.7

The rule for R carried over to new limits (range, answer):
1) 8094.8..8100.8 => 44.8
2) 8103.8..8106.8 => 44.4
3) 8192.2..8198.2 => 49.7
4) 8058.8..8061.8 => 46.5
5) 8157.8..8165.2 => 45.4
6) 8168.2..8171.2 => 46.8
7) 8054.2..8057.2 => 45.7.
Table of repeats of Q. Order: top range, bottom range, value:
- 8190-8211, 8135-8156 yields 1.08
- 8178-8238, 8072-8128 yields 1.09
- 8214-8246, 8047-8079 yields 1.12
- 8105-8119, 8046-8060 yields 1.01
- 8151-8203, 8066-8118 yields 1.07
